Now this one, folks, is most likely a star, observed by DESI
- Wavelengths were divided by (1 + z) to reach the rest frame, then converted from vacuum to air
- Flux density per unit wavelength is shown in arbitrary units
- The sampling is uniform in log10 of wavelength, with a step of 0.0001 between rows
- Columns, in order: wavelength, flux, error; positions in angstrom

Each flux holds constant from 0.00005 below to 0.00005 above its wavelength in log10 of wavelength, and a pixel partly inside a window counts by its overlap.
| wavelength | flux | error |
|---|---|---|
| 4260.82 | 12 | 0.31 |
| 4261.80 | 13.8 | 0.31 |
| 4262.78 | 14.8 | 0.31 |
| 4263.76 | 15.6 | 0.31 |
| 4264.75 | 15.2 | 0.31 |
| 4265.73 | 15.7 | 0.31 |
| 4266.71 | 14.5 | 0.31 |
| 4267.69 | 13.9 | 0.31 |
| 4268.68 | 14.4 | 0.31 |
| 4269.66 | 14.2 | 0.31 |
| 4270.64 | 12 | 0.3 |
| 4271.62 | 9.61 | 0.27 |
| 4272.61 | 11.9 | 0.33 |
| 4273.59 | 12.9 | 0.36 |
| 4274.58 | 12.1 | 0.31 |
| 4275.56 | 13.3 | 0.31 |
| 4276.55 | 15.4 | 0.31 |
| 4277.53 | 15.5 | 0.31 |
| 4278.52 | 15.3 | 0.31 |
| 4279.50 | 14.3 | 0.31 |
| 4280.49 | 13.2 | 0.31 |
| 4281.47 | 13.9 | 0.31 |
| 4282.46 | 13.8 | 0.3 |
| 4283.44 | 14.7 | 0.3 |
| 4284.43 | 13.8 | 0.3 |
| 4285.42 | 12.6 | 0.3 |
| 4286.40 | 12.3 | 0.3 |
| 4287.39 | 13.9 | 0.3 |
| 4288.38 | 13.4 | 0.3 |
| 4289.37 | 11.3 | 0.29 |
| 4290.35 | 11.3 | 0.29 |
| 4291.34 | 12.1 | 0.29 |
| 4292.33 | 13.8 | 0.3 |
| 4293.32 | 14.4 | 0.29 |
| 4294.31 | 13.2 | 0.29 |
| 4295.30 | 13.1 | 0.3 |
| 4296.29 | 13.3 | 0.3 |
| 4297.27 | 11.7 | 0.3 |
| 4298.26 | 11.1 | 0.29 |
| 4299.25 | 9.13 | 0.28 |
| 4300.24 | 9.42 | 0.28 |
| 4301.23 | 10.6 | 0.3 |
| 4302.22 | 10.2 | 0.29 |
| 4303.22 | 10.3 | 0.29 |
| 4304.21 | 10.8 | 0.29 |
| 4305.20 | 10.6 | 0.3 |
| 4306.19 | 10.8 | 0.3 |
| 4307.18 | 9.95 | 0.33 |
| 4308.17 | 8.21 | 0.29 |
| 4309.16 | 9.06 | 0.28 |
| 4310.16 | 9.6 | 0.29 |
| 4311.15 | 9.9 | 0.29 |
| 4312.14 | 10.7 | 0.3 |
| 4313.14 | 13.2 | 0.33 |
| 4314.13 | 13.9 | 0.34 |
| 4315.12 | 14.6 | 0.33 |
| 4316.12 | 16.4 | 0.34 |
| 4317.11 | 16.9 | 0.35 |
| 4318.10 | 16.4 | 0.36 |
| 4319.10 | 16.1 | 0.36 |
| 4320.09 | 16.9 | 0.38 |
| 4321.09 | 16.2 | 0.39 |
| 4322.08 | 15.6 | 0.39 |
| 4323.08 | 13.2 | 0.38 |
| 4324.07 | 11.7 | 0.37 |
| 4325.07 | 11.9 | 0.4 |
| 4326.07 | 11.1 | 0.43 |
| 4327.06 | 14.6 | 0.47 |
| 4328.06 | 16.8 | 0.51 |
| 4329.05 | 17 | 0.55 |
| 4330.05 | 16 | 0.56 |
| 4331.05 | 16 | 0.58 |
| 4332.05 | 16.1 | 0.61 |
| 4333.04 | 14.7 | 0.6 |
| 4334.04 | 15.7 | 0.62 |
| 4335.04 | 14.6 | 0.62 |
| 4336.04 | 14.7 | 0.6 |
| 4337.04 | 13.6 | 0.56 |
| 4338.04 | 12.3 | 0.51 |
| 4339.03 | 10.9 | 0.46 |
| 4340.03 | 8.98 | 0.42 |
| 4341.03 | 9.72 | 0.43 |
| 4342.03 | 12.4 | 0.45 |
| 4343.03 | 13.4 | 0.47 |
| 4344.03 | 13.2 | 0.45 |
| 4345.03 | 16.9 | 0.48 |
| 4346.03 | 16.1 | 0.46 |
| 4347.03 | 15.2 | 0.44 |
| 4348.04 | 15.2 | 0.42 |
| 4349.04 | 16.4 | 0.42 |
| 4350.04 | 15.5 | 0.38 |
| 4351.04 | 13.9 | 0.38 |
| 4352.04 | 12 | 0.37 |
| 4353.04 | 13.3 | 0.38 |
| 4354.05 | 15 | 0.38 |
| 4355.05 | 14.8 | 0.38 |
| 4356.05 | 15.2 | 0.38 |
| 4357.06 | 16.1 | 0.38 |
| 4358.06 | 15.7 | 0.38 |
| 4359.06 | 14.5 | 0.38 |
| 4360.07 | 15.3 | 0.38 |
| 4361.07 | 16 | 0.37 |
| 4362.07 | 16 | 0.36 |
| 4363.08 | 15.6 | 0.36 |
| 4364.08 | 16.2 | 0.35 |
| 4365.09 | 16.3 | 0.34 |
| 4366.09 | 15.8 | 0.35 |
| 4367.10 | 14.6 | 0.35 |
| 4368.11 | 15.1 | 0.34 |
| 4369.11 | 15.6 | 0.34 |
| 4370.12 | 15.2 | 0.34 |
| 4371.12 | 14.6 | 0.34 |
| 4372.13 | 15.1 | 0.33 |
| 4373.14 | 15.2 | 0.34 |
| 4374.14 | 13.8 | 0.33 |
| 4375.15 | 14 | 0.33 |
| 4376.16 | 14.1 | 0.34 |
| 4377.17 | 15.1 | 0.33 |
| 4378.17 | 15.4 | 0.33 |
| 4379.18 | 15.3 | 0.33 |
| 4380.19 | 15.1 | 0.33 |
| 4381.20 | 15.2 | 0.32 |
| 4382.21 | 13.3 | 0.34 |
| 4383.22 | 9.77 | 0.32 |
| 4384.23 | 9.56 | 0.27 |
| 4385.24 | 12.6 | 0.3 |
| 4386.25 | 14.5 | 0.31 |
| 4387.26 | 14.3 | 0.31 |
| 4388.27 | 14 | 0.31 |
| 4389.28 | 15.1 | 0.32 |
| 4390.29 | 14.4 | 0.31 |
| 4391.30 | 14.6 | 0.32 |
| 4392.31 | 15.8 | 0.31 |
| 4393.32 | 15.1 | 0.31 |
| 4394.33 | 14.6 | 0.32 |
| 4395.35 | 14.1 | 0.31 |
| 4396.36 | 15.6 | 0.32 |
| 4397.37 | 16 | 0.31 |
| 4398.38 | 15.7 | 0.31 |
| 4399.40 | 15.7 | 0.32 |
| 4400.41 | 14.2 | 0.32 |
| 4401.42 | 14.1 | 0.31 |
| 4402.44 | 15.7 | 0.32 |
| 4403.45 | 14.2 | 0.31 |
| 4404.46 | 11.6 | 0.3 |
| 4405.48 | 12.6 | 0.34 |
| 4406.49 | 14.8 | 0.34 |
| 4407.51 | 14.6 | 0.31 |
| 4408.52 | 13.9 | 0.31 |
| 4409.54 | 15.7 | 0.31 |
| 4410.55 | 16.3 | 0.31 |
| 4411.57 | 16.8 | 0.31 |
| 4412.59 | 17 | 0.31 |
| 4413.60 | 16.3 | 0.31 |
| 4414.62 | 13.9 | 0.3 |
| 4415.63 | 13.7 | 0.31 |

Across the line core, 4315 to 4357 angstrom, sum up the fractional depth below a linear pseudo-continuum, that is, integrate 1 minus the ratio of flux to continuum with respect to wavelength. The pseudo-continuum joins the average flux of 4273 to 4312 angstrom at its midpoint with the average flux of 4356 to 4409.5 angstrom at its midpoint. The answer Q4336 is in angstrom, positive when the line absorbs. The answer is -3.6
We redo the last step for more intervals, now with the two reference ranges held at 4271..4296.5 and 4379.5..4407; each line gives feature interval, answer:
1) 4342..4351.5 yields -0.8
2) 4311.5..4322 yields -1.2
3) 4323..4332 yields -0.5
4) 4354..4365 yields -1.3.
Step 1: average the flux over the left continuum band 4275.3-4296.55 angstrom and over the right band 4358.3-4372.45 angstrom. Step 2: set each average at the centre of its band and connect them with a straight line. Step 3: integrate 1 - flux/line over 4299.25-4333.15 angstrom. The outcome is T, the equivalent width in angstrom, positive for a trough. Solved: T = 3.0 angstrom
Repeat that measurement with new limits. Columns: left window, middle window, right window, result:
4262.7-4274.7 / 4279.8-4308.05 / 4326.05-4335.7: 4.47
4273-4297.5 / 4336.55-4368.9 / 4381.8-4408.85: -1.39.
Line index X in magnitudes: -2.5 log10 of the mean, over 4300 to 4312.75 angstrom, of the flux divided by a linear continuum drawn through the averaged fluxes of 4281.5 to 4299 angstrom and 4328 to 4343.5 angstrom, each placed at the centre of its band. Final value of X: 0.30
